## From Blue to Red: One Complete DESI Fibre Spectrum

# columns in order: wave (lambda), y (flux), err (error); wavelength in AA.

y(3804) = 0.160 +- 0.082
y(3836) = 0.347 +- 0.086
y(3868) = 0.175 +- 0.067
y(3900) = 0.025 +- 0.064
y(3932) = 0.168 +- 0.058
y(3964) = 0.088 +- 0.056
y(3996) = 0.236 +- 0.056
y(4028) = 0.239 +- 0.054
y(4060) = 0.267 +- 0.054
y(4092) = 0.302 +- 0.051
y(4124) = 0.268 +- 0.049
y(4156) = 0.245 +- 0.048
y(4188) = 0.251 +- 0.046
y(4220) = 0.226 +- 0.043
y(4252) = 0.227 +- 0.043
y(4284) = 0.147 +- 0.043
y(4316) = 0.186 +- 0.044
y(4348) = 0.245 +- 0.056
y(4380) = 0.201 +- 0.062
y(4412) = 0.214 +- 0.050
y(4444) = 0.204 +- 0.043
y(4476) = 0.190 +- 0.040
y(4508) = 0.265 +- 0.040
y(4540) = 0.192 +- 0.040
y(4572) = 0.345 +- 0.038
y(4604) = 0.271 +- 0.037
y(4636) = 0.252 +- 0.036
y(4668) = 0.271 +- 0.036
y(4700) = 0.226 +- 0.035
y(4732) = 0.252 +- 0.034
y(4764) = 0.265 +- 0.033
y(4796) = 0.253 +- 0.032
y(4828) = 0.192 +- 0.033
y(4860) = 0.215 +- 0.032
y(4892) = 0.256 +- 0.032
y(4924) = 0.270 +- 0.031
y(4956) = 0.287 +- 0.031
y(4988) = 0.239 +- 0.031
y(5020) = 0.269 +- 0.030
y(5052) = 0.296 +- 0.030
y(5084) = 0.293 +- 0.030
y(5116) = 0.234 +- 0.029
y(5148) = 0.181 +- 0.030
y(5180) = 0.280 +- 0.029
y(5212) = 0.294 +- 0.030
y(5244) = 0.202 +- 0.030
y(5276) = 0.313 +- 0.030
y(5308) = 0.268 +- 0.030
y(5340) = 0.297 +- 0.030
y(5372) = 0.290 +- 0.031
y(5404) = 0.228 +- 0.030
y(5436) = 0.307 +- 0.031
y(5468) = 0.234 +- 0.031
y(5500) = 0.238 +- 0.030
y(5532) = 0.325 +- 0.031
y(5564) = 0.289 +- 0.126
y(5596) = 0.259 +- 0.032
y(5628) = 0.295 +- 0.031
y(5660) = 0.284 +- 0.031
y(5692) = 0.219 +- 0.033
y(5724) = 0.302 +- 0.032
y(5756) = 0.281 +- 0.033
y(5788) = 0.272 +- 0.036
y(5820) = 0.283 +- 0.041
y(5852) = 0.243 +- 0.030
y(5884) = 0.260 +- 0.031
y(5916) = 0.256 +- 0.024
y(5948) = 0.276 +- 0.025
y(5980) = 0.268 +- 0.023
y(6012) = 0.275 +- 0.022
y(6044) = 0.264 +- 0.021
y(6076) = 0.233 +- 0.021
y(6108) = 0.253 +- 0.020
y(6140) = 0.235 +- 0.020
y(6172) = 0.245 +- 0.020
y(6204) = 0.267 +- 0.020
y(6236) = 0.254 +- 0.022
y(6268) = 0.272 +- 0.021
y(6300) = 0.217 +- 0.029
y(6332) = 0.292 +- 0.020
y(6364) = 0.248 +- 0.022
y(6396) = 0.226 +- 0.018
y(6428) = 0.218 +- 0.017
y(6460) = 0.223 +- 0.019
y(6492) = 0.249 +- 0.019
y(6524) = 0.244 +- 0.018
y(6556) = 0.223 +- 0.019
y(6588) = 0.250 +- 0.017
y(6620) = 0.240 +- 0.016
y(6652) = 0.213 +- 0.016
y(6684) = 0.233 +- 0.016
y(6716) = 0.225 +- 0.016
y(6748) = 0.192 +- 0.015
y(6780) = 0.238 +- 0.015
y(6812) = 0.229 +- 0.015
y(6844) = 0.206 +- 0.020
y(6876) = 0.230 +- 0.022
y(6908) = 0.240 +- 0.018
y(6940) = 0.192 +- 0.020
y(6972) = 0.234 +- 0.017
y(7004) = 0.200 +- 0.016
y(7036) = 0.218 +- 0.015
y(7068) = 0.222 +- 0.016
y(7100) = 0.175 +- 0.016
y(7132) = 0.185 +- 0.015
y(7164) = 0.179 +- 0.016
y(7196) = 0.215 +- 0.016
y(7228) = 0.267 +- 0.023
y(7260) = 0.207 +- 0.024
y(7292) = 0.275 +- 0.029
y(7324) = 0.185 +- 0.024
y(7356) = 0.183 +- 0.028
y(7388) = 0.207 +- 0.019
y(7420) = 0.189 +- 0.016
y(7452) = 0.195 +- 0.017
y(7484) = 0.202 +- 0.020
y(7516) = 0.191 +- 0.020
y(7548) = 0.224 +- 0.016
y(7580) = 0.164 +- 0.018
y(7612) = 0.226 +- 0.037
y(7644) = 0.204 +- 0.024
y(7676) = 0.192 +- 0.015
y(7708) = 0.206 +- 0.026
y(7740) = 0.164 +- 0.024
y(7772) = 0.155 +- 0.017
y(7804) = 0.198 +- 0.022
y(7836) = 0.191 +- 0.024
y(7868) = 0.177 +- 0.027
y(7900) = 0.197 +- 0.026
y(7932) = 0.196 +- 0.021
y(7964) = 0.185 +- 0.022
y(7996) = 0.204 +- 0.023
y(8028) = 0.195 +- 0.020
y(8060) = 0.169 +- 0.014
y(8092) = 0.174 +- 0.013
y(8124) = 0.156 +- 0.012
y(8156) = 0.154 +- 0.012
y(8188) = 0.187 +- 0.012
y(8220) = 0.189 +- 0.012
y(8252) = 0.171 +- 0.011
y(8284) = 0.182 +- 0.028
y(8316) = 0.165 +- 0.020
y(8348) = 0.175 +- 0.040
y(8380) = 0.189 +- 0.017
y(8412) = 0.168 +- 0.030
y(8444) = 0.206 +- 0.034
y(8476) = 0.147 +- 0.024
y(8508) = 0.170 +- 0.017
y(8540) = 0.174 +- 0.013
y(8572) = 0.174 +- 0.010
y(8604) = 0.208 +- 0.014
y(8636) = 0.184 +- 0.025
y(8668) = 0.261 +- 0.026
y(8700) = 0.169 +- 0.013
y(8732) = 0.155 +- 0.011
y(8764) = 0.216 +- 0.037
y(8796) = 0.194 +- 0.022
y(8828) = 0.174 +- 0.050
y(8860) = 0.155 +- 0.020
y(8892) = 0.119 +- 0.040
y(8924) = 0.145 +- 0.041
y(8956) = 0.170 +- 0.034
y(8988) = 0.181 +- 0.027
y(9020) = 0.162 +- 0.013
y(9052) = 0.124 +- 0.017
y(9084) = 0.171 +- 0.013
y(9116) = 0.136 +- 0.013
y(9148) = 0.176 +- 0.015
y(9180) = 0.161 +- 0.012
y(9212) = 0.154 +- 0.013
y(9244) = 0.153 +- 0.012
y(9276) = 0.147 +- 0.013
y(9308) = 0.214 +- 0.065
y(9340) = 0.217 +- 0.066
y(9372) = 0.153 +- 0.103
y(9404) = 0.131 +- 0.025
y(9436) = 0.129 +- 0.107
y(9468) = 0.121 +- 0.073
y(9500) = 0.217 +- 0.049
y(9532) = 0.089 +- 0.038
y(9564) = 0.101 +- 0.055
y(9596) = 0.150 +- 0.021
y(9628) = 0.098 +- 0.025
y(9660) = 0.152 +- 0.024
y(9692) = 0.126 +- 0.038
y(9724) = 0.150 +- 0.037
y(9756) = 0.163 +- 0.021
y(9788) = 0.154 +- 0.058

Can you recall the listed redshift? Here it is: 1.499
